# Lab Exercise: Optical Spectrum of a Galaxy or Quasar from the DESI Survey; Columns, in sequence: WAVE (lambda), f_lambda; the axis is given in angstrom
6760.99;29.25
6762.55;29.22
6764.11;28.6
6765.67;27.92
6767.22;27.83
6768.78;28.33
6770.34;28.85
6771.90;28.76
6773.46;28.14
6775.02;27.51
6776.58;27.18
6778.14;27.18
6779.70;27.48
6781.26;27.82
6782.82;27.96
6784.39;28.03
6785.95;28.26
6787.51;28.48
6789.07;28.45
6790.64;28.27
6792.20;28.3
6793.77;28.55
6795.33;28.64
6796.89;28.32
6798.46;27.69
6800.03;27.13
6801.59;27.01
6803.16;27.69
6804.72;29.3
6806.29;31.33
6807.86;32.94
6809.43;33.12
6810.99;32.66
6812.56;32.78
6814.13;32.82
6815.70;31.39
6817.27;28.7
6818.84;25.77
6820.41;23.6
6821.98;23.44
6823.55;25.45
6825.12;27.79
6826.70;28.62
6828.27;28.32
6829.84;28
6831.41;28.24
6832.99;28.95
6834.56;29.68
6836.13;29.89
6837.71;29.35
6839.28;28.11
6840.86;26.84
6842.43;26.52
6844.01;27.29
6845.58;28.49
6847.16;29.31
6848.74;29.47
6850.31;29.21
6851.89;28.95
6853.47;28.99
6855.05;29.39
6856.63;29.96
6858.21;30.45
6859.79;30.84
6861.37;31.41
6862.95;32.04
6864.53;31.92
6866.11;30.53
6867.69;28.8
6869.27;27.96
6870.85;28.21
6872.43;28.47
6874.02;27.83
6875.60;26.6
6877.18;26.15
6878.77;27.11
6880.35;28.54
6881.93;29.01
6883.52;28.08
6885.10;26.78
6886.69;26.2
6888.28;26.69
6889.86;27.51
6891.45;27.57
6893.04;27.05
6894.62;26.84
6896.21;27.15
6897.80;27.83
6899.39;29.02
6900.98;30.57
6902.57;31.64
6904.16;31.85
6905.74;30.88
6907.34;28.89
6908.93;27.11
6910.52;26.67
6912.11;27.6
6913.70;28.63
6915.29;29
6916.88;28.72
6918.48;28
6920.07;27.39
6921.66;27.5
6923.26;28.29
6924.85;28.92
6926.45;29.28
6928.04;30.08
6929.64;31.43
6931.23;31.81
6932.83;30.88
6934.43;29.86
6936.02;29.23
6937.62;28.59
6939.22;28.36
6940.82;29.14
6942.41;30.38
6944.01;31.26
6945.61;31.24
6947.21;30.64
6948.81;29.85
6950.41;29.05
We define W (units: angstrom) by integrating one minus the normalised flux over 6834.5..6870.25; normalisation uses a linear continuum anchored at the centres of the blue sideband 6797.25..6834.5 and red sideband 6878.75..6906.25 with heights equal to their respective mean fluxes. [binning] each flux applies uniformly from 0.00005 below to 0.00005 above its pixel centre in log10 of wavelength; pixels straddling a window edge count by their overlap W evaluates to -0.9 angstrom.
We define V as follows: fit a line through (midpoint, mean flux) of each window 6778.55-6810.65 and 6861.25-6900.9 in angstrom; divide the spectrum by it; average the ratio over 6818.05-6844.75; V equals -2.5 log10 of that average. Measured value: 0.04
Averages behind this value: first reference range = 28.8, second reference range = 28.2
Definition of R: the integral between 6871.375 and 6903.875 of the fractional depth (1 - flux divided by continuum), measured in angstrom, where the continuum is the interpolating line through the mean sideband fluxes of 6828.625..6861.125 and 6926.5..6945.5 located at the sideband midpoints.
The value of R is 1.7 angstrom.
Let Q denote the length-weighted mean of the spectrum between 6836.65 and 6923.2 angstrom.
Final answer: 28.6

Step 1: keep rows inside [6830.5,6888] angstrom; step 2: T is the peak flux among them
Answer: 32.04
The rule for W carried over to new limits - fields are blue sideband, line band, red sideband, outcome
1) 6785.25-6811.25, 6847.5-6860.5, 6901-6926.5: -0.3 angstrom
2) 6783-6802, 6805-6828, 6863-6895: -1.0 angstrom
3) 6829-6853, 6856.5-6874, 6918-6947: -0.7 angstrom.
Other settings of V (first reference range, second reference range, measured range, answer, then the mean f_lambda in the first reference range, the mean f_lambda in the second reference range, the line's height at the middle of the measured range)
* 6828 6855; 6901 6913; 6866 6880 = 0.041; 28.6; 29.3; 28.9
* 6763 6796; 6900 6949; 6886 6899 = 0.077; 28.1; 29.5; 29.2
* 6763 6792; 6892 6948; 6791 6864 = -0.019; 28.1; 29.2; 28.5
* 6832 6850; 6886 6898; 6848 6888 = -0.042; 28.6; 27.1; 27.8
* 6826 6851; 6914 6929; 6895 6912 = -0.017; 28.5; 28.6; 28.6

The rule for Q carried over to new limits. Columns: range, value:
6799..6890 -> 28.8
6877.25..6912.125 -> 28.2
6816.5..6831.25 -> 26.7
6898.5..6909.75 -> 30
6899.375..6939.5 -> 29.3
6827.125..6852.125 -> 28.5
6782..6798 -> 28.3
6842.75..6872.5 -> 29.5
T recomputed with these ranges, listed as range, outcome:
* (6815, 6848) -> 31.39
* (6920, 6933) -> 31.81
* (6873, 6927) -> 31.85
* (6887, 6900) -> 29.02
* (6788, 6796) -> 28.64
